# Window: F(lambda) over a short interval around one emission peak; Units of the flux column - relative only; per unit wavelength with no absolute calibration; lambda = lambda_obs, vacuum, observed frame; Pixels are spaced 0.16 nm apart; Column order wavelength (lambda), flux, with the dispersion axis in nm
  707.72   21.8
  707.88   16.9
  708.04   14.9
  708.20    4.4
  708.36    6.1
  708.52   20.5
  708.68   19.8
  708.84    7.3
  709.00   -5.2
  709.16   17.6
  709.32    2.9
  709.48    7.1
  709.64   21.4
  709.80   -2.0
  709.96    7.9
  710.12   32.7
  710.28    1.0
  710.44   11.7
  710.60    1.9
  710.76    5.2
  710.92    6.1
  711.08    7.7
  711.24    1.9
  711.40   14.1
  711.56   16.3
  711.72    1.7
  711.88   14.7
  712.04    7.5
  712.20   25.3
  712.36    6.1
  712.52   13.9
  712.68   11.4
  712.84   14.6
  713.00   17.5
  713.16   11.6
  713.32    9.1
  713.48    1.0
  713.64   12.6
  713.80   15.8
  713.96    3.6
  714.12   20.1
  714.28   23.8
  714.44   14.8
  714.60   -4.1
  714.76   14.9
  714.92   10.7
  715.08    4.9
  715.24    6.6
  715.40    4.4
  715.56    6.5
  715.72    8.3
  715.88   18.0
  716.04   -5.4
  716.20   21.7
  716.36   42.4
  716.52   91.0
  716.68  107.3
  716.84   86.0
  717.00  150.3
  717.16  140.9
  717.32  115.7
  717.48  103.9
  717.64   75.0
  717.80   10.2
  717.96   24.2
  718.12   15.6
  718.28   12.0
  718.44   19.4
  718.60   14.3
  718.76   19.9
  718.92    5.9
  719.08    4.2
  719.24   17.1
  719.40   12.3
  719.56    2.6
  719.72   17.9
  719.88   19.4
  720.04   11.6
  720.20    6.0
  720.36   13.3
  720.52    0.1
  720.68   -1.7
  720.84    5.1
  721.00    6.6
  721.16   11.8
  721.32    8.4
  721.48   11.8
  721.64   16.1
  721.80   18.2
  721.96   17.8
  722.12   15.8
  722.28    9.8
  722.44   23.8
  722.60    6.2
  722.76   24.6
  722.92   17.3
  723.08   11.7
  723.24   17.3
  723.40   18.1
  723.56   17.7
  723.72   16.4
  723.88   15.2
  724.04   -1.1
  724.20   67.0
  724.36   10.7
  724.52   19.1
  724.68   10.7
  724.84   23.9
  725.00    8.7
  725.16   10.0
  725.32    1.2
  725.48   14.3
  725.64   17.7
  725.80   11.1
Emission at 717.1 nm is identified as [O II]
